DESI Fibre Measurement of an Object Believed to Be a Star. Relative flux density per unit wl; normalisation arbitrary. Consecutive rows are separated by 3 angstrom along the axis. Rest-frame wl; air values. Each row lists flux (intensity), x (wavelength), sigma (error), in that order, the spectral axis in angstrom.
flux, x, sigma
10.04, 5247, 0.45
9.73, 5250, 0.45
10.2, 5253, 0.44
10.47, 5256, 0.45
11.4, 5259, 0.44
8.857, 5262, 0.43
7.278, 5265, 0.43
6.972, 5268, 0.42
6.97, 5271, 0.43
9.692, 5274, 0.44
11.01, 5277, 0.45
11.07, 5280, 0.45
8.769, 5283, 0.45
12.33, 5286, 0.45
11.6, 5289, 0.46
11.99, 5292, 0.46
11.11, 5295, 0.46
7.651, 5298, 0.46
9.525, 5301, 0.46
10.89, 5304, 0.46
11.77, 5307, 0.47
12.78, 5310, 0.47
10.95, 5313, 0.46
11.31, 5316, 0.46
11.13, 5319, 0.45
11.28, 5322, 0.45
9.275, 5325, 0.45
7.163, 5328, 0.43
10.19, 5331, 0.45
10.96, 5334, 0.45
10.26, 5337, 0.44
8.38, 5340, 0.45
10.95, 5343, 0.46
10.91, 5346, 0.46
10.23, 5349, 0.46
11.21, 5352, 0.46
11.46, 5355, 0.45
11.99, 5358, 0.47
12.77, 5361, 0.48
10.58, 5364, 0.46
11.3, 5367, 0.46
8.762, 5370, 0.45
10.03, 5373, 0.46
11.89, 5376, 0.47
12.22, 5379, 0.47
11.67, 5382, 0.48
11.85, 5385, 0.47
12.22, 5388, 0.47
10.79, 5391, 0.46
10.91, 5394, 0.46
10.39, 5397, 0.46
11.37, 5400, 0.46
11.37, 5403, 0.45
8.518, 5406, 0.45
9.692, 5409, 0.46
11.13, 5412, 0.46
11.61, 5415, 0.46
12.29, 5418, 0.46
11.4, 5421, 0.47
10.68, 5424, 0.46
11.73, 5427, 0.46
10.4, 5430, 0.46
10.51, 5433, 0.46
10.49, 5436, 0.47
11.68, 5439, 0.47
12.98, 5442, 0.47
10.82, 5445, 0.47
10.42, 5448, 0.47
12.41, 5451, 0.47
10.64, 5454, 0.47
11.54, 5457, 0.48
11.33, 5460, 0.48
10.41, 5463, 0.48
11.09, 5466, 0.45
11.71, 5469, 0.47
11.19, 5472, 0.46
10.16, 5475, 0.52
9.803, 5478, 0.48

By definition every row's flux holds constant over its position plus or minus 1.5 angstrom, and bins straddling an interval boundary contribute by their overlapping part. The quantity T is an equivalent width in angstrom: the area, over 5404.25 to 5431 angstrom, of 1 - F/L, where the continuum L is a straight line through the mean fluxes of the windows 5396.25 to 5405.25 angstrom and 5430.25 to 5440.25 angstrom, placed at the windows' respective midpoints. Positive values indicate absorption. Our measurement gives 0.0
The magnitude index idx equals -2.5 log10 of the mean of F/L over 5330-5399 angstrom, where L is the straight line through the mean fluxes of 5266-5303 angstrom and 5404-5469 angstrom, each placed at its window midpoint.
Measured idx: -0.05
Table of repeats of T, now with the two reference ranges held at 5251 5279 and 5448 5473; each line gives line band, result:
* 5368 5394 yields -1.83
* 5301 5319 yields -3.02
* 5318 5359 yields -1.46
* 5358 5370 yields -1.17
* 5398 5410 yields 0.44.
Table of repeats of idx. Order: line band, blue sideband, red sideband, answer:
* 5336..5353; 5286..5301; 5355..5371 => 0.08 mag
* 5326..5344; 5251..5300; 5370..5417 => 0.09 mag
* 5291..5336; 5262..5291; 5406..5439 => -0.07 mag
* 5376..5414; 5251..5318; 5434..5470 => -0.01 mag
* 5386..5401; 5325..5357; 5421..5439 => -0.06 mag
